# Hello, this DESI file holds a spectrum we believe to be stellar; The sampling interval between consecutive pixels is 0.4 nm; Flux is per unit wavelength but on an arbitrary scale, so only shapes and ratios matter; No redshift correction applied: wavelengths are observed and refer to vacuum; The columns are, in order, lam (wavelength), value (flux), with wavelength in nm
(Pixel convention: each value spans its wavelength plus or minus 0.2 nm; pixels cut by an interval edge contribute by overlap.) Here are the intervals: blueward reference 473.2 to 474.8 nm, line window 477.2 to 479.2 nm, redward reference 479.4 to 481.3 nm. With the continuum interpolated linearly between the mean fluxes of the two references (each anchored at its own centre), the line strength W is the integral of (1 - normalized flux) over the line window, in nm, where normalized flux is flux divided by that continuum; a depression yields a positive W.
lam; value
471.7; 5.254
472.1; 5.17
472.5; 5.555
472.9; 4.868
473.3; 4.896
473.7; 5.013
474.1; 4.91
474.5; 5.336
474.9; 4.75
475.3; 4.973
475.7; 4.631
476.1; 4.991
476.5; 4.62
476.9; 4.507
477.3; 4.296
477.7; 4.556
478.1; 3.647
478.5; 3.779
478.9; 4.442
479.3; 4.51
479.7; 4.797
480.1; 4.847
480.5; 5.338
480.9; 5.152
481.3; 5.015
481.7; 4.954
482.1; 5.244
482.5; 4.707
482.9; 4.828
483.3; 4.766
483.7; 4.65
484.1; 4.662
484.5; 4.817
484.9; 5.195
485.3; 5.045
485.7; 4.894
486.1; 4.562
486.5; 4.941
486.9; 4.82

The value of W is 0.34 nm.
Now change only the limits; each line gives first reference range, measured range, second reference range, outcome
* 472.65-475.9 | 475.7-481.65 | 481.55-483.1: 0.381 nm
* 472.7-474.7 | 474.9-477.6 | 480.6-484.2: 0.165 nm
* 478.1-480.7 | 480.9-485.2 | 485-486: -0.103 nm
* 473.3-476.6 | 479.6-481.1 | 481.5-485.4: -0.048 nm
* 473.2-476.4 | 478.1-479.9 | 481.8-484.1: 0.213 nm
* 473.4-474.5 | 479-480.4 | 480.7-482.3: 0.092 nm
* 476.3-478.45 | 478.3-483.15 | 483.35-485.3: -0.255 nm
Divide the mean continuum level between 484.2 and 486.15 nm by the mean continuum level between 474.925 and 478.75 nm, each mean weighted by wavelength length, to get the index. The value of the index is 1.1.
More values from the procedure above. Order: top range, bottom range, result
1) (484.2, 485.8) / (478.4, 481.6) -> 1.04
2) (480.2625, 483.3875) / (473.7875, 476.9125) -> 1.03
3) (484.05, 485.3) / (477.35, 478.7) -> 1.23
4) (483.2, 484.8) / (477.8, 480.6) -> 1.07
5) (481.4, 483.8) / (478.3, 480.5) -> 1.07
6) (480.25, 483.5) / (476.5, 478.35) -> 1.17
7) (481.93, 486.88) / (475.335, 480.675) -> 1.07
